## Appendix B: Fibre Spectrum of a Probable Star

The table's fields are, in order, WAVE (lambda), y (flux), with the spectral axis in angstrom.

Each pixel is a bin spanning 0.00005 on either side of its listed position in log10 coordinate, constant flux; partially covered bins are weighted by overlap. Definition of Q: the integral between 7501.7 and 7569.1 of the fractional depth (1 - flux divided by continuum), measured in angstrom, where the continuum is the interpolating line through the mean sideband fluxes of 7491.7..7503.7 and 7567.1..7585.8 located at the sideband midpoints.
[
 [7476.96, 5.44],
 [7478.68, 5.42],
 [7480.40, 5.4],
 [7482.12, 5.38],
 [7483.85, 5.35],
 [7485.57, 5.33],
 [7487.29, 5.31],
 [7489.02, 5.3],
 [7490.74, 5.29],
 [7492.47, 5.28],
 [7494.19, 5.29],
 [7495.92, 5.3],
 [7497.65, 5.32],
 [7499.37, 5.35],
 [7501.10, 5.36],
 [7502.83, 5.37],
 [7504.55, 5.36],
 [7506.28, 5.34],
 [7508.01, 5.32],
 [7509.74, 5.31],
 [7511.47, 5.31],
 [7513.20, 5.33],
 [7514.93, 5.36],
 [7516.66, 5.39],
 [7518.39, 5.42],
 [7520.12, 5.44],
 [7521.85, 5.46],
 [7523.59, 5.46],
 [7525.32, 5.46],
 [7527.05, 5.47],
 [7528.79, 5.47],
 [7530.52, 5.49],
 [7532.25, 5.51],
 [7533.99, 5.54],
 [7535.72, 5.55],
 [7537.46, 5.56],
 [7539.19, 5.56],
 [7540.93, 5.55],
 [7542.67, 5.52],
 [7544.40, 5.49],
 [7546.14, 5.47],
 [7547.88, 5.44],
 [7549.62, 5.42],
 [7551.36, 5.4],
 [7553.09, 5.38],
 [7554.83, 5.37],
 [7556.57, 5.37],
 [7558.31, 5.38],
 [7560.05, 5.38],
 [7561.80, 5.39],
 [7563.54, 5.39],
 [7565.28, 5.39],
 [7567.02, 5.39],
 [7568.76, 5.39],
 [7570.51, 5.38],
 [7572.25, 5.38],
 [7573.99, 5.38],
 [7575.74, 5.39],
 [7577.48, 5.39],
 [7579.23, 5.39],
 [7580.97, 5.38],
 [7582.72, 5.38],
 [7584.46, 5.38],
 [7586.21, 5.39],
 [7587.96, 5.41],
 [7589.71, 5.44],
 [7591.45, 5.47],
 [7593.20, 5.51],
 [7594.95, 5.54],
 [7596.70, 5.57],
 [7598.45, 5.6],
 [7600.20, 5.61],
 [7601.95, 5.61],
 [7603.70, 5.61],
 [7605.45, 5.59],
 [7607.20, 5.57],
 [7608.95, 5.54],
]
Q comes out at -0.9 angstrom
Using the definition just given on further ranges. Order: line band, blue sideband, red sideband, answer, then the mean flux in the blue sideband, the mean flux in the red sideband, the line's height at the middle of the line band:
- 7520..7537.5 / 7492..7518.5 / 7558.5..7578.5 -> -0.4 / 5.34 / 5.38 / 5.35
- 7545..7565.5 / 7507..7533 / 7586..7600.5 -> 0.2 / 5.41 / 5.5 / 5.46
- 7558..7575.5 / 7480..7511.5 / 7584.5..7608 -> 0.3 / 5.33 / 5.53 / 5.47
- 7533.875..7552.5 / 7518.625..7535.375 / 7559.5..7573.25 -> -0.2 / 5.48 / 5.39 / 5.44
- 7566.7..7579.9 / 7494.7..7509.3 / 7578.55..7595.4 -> 0.1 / 5.34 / 5.43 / 5.41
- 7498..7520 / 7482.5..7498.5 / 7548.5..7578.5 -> -0.1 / 5.31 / 5.39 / 5.33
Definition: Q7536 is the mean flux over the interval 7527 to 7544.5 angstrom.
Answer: 5.52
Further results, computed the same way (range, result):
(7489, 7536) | 5.39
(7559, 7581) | 5.39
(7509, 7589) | 5.42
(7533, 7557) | 5.47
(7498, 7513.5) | 5.34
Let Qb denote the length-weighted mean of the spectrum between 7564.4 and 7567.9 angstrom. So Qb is 5.4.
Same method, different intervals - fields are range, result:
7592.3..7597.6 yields 5.53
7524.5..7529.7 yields 5.47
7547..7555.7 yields 5.4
